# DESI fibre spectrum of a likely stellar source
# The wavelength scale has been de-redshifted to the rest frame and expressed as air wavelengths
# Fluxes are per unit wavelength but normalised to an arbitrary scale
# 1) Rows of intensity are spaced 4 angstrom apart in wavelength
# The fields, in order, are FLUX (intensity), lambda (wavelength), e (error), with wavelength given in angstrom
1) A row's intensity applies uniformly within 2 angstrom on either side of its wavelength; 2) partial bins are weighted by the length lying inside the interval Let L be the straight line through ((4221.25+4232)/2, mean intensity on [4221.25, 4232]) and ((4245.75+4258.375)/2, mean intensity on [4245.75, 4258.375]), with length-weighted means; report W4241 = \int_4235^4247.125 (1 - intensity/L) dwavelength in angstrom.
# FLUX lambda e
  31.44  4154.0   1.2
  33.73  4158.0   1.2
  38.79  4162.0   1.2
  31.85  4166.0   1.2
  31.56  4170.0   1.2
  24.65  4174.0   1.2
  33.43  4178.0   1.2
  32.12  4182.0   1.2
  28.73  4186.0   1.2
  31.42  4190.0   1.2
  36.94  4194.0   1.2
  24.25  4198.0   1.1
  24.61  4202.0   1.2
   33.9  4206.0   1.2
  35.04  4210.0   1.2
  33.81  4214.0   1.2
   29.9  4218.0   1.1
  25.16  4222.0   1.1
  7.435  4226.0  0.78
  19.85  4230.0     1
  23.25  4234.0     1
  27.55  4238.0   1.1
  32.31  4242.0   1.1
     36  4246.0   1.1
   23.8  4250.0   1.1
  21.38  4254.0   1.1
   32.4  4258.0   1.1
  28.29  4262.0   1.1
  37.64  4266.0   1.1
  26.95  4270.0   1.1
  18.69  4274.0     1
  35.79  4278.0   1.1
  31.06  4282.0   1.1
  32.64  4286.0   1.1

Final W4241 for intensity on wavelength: -4.6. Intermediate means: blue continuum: 16.6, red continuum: 26.8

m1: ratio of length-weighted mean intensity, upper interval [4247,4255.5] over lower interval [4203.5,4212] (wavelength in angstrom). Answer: 0.72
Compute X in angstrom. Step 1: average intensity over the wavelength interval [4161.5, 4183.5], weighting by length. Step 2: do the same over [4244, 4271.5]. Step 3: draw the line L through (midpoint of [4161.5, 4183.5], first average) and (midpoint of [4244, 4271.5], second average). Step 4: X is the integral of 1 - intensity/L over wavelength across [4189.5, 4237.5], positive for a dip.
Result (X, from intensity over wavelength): 5.7 angstrom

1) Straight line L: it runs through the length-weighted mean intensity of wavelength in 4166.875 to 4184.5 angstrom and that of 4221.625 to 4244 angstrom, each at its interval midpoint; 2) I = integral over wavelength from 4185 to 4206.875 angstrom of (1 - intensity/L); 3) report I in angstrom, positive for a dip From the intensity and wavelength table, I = -1.76 angstrom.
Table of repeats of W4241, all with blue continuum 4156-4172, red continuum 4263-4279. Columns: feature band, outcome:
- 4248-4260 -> 1.7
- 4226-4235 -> 3.7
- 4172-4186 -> 1.4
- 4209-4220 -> -0.3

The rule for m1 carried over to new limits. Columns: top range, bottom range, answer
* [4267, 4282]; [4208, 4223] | 0.90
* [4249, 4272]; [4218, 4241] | 1.30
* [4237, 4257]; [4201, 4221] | 0.90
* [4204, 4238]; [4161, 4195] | 0.82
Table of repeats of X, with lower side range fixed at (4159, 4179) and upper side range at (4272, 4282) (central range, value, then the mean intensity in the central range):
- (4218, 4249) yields 5.0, 24.8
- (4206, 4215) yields -1.1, 34.4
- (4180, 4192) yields 0.3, 30.8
